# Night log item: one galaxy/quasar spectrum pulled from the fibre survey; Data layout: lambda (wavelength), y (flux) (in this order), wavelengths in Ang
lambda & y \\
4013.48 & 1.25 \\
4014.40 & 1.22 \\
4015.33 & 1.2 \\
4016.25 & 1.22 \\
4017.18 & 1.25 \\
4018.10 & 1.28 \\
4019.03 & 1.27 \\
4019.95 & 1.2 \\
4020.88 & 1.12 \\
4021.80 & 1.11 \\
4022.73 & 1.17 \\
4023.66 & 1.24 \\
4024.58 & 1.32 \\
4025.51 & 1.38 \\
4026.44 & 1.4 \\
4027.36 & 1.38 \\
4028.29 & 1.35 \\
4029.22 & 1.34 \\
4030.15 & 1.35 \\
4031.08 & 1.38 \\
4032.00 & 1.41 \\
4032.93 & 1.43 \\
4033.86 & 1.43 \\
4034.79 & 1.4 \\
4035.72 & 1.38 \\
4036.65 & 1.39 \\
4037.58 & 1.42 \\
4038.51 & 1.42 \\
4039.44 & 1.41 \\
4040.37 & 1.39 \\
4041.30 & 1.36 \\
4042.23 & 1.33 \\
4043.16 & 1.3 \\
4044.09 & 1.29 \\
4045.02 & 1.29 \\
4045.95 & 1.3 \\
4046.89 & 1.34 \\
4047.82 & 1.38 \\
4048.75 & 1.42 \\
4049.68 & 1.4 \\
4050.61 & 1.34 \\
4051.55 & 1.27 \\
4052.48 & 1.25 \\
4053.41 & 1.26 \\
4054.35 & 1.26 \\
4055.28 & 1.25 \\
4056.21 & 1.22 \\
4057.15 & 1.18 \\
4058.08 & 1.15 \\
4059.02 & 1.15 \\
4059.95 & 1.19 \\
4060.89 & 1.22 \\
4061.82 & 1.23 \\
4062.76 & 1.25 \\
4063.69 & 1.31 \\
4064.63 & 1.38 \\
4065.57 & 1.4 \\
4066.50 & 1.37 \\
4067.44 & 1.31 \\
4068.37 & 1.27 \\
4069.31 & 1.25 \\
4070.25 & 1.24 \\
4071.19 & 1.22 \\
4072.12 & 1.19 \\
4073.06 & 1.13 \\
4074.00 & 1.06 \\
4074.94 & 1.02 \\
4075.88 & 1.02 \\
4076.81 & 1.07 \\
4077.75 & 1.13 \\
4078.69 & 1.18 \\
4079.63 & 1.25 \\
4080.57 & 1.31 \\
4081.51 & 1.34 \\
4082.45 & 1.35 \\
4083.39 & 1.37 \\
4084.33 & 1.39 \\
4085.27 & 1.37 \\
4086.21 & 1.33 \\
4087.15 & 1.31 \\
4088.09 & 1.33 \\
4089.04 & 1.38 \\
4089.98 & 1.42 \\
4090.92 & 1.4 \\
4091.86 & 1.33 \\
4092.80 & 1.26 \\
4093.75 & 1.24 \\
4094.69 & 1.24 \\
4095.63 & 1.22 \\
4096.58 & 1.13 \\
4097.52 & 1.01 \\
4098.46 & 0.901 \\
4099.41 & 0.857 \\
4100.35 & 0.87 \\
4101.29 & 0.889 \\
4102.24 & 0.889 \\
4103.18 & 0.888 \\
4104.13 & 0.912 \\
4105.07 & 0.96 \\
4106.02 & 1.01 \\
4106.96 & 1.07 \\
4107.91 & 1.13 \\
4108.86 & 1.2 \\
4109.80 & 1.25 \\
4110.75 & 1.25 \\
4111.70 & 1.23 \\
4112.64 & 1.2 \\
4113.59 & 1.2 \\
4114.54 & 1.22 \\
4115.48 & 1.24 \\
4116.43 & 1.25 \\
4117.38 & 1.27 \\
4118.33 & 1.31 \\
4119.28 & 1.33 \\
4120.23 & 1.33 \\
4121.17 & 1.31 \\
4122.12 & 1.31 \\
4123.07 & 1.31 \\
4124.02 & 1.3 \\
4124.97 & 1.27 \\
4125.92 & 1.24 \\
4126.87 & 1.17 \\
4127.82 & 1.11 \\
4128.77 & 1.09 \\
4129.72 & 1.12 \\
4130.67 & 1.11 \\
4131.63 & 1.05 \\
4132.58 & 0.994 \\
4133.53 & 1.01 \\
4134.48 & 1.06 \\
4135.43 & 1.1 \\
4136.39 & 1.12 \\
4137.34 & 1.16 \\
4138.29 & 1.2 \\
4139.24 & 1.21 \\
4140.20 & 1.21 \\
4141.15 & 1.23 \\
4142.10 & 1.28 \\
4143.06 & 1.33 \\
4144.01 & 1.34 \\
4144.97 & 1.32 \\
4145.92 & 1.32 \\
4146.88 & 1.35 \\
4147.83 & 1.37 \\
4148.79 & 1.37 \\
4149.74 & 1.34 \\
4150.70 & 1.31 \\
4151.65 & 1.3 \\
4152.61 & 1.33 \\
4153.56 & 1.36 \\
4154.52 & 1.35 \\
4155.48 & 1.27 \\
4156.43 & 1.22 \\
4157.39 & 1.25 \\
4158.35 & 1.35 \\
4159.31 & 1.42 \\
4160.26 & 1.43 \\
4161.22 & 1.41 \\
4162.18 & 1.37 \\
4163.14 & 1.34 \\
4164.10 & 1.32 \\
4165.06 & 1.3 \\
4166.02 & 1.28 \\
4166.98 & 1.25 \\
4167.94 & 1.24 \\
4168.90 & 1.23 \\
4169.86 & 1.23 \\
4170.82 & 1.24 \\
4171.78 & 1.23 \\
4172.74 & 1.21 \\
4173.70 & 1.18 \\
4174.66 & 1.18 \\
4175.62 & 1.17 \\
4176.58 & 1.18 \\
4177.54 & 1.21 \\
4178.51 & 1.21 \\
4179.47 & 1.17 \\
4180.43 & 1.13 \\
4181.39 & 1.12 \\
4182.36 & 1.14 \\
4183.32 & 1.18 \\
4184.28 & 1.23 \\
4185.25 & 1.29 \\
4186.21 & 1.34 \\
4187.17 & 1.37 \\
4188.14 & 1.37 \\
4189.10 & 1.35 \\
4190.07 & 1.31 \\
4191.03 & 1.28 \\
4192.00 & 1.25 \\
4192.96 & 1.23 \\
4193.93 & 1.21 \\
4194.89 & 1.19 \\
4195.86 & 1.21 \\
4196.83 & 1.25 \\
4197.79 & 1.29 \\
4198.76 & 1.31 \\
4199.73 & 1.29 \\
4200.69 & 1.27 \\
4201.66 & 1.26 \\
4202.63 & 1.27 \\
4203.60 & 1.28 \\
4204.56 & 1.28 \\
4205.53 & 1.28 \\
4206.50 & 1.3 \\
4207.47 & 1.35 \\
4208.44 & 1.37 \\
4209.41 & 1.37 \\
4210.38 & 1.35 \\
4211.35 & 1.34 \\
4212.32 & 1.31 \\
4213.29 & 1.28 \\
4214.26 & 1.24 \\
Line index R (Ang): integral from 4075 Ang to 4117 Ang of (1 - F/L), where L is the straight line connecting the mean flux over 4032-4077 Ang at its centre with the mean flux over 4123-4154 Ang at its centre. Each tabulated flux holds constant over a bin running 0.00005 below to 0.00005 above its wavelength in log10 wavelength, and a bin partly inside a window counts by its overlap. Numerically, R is 2.63 Ang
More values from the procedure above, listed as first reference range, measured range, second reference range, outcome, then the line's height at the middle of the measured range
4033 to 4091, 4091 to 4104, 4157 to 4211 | 2.2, 1.28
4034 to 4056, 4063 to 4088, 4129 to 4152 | 0.9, 1.3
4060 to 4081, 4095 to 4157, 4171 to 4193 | 2.1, 1.23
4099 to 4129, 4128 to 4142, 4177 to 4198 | 0.7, 1.18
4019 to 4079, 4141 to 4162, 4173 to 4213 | -1.1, 1.27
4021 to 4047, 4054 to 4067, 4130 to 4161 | 0.7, 1.32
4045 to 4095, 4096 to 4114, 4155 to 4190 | 3.1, 1.27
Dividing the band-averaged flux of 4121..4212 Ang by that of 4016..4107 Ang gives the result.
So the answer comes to 1.01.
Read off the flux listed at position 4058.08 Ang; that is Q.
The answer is 1.15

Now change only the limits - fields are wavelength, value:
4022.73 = 1.17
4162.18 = 1.37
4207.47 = 1.35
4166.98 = 1.25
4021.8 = 1.11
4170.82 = 1.24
